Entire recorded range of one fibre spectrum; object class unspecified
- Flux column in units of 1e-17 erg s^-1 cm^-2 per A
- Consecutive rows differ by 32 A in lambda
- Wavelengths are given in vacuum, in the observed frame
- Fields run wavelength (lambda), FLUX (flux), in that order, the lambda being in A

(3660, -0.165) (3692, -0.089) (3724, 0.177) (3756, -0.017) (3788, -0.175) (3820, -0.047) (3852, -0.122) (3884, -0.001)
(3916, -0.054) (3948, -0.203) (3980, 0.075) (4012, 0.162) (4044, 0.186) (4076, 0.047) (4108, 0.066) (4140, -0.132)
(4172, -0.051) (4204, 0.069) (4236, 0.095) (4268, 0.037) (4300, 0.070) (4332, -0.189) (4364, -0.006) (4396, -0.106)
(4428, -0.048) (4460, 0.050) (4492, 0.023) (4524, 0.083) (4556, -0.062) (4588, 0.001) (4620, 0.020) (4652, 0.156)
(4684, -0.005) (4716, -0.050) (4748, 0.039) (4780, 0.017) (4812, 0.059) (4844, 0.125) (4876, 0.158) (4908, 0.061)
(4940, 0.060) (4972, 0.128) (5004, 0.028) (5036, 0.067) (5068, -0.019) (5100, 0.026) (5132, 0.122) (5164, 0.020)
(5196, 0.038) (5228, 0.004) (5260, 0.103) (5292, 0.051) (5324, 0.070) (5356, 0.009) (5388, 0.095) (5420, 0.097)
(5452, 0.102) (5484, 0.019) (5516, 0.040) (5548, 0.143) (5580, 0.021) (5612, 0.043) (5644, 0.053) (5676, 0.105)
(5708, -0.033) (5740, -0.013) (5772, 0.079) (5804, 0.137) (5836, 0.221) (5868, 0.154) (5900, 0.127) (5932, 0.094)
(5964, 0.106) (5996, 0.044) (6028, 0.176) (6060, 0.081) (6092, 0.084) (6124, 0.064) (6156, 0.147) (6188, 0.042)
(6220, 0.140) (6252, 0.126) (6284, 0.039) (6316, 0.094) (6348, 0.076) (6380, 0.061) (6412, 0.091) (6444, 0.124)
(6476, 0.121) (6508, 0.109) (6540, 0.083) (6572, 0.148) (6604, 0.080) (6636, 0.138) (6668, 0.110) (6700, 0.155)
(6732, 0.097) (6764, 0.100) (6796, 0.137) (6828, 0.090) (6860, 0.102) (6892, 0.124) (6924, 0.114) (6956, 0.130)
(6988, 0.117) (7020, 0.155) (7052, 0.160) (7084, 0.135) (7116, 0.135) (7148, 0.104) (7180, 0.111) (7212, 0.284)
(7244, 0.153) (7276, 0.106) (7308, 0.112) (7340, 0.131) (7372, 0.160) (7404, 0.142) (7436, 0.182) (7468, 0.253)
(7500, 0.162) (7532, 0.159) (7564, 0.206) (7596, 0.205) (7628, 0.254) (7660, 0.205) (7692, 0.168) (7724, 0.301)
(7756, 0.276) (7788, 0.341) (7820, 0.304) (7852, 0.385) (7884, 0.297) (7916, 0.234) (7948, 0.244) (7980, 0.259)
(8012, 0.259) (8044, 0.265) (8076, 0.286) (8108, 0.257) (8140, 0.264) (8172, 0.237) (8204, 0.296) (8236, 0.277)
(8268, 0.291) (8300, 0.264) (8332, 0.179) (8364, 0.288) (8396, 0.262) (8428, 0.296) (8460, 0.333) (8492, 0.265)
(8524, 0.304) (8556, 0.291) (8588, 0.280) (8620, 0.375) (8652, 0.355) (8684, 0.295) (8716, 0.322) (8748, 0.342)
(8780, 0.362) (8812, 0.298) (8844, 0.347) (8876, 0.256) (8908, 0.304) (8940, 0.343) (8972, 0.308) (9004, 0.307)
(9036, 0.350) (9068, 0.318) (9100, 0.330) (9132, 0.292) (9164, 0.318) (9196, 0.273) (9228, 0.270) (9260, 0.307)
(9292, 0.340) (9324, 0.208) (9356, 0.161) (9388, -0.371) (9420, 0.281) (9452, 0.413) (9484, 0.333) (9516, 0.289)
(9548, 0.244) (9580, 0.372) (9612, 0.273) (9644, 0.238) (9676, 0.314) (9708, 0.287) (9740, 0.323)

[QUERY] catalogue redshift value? 0.934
